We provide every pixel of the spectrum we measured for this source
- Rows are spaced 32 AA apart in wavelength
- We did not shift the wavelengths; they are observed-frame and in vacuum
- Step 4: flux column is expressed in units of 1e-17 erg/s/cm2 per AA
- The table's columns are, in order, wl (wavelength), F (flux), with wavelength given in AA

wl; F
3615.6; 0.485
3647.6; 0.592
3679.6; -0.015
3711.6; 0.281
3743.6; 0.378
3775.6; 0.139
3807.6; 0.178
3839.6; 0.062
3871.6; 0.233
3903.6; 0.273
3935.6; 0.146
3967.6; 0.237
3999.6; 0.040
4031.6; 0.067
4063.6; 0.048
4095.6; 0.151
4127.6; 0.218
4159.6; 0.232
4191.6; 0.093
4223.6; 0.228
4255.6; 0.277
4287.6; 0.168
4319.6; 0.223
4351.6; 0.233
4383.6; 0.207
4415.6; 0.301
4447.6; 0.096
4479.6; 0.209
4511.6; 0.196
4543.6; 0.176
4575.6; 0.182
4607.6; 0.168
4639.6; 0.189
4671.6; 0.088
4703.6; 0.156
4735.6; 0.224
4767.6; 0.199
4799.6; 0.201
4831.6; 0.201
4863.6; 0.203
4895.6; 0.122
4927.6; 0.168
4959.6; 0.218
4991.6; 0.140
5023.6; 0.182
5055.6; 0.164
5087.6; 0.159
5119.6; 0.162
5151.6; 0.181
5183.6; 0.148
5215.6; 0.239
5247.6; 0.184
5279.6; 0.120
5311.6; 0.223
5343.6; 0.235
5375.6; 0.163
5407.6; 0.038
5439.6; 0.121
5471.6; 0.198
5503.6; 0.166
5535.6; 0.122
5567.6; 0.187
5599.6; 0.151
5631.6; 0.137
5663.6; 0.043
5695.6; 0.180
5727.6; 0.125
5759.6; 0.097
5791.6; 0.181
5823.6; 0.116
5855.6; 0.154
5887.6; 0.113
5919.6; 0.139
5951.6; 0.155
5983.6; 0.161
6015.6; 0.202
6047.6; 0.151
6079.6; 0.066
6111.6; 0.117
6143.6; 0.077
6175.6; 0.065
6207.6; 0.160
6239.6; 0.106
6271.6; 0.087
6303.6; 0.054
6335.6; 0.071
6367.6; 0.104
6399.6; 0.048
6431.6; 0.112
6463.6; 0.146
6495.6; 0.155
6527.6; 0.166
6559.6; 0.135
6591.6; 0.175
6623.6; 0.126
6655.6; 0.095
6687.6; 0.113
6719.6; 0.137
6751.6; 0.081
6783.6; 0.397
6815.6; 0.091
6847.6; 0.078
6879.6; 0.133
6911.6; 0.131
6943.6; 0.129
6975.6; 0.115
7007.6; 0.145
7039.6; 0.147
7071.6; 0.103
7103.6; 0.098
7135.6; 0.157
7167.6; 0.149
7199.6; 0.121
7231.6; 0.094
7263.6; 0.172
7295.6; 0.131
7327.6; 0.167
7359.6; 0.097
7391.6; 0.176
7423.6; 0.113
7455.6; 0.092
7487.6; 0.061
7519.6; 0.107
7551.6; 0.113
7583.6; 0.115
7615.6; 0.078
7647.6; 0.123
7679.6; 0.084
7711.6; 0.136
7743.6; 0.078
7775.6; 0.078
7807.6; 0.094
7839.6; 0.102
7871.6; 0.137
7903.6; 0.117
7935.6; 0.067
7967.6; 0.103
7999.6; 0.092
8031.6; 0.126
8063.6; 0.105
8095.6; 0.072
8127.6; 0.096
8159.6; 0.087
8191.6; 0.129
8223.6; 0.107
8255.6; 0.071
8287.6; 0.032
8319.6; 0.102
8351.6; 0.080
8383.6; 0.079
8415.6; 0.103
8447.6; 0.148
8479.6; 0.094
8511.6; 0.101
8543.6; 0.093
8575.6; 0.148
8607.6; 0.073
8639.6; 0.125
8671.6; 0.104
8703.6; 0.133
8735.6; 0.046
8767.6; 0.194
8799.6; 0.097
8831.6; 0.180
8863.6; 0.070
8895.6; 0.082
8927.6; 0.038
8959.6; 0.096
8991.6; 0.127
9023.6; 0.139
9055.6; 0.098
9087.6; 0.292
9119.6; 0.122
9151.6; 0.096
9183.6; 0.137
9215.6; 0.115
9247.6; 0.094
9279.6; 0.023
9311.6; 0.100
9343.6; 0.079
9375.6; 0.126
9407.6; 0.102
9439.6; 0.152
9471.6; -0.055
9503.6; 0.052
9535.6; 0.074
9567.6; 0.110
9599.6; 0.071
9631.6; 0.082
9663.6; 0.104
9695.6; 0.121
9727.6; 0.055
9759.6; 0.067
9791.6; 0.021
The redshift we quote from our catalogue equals 0.817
